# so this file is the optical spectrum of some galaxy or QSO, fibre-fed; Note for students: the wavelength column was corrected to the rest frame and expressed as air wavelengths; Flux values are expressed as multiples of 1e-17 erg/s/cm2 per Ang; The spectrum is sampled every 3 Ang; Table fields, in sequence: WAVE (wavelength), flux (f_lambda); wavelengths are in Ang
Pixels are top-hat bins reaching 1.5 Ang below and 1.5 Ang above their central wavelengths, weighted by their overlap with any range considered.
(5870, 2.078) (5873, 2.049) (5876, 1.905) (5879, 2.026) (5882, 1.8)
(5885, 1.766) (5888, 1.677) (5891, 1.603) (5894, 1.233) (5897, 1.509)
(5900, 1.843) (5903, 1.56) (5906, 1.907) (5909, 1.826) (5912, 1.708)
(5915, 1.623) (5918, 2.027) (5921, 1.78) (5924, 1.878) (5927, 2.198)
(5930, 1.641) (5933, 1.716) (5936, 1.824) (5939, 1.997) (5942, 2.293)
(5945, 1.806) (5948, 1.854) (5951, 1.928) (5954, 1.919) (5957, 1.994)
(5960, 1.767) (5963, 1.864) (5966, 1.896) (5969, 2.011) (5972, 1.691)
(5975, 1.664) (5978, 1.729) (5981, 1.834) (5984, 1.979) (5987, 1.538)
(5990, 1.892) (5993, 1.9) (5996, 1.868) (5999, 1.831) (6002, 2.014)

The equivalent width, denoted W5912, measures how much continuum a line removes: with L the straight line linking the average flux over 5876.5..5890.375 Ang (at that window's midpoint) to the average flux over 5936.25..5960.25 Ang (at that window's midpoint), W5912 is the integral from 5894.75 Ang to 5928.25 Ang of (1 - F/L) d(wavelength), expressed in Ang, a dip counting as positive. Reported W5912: 1.5 Ang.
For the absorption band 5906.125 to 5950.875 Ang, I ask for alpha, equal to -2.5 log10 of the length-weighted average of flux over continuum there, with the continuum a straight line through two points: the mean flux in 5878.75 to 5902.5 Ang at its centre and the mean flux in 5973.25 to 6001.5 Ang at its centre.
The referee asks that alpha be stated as -0.09 mag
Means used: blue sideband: 1.66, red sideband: 1.81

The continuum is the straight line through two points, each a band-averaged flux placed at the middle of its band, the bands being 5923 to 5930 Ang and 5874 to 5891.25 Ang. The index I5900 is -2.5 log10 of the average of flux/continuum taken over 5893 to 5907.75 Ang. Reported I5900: 0.16 mag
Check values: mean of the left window 1.82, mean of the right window 1.96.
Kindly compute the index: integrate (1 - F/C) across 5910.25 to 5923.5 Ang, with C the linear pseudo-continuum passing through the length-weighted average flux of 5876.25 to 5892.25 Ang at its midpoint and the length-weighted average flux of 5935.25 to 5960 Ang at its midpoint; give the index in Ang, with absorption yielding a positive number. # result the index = 0.5 Ang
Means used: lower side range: 1.79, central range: 1.79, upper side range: 1.94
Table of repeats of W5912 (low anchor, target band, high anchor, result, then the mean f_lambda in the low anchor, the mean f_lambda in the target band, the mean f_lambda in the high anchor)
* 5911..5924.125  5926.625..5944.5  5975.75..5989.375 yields -1.29 Ang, 1.8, 1.92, 1.77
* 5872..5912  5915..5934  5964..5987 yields -0.96 Ang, 1.74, 1.86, 1.81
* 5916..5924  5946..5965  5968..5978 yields -0.84 Ang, 1.88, 1.89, 1.77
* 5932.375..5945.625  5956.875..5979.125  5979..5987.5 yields 0.48 Ang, 1.95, 1.82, 1.81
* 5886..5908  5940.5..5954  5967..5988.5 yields -1.90 Ang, 1.63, 1.96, 1.78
